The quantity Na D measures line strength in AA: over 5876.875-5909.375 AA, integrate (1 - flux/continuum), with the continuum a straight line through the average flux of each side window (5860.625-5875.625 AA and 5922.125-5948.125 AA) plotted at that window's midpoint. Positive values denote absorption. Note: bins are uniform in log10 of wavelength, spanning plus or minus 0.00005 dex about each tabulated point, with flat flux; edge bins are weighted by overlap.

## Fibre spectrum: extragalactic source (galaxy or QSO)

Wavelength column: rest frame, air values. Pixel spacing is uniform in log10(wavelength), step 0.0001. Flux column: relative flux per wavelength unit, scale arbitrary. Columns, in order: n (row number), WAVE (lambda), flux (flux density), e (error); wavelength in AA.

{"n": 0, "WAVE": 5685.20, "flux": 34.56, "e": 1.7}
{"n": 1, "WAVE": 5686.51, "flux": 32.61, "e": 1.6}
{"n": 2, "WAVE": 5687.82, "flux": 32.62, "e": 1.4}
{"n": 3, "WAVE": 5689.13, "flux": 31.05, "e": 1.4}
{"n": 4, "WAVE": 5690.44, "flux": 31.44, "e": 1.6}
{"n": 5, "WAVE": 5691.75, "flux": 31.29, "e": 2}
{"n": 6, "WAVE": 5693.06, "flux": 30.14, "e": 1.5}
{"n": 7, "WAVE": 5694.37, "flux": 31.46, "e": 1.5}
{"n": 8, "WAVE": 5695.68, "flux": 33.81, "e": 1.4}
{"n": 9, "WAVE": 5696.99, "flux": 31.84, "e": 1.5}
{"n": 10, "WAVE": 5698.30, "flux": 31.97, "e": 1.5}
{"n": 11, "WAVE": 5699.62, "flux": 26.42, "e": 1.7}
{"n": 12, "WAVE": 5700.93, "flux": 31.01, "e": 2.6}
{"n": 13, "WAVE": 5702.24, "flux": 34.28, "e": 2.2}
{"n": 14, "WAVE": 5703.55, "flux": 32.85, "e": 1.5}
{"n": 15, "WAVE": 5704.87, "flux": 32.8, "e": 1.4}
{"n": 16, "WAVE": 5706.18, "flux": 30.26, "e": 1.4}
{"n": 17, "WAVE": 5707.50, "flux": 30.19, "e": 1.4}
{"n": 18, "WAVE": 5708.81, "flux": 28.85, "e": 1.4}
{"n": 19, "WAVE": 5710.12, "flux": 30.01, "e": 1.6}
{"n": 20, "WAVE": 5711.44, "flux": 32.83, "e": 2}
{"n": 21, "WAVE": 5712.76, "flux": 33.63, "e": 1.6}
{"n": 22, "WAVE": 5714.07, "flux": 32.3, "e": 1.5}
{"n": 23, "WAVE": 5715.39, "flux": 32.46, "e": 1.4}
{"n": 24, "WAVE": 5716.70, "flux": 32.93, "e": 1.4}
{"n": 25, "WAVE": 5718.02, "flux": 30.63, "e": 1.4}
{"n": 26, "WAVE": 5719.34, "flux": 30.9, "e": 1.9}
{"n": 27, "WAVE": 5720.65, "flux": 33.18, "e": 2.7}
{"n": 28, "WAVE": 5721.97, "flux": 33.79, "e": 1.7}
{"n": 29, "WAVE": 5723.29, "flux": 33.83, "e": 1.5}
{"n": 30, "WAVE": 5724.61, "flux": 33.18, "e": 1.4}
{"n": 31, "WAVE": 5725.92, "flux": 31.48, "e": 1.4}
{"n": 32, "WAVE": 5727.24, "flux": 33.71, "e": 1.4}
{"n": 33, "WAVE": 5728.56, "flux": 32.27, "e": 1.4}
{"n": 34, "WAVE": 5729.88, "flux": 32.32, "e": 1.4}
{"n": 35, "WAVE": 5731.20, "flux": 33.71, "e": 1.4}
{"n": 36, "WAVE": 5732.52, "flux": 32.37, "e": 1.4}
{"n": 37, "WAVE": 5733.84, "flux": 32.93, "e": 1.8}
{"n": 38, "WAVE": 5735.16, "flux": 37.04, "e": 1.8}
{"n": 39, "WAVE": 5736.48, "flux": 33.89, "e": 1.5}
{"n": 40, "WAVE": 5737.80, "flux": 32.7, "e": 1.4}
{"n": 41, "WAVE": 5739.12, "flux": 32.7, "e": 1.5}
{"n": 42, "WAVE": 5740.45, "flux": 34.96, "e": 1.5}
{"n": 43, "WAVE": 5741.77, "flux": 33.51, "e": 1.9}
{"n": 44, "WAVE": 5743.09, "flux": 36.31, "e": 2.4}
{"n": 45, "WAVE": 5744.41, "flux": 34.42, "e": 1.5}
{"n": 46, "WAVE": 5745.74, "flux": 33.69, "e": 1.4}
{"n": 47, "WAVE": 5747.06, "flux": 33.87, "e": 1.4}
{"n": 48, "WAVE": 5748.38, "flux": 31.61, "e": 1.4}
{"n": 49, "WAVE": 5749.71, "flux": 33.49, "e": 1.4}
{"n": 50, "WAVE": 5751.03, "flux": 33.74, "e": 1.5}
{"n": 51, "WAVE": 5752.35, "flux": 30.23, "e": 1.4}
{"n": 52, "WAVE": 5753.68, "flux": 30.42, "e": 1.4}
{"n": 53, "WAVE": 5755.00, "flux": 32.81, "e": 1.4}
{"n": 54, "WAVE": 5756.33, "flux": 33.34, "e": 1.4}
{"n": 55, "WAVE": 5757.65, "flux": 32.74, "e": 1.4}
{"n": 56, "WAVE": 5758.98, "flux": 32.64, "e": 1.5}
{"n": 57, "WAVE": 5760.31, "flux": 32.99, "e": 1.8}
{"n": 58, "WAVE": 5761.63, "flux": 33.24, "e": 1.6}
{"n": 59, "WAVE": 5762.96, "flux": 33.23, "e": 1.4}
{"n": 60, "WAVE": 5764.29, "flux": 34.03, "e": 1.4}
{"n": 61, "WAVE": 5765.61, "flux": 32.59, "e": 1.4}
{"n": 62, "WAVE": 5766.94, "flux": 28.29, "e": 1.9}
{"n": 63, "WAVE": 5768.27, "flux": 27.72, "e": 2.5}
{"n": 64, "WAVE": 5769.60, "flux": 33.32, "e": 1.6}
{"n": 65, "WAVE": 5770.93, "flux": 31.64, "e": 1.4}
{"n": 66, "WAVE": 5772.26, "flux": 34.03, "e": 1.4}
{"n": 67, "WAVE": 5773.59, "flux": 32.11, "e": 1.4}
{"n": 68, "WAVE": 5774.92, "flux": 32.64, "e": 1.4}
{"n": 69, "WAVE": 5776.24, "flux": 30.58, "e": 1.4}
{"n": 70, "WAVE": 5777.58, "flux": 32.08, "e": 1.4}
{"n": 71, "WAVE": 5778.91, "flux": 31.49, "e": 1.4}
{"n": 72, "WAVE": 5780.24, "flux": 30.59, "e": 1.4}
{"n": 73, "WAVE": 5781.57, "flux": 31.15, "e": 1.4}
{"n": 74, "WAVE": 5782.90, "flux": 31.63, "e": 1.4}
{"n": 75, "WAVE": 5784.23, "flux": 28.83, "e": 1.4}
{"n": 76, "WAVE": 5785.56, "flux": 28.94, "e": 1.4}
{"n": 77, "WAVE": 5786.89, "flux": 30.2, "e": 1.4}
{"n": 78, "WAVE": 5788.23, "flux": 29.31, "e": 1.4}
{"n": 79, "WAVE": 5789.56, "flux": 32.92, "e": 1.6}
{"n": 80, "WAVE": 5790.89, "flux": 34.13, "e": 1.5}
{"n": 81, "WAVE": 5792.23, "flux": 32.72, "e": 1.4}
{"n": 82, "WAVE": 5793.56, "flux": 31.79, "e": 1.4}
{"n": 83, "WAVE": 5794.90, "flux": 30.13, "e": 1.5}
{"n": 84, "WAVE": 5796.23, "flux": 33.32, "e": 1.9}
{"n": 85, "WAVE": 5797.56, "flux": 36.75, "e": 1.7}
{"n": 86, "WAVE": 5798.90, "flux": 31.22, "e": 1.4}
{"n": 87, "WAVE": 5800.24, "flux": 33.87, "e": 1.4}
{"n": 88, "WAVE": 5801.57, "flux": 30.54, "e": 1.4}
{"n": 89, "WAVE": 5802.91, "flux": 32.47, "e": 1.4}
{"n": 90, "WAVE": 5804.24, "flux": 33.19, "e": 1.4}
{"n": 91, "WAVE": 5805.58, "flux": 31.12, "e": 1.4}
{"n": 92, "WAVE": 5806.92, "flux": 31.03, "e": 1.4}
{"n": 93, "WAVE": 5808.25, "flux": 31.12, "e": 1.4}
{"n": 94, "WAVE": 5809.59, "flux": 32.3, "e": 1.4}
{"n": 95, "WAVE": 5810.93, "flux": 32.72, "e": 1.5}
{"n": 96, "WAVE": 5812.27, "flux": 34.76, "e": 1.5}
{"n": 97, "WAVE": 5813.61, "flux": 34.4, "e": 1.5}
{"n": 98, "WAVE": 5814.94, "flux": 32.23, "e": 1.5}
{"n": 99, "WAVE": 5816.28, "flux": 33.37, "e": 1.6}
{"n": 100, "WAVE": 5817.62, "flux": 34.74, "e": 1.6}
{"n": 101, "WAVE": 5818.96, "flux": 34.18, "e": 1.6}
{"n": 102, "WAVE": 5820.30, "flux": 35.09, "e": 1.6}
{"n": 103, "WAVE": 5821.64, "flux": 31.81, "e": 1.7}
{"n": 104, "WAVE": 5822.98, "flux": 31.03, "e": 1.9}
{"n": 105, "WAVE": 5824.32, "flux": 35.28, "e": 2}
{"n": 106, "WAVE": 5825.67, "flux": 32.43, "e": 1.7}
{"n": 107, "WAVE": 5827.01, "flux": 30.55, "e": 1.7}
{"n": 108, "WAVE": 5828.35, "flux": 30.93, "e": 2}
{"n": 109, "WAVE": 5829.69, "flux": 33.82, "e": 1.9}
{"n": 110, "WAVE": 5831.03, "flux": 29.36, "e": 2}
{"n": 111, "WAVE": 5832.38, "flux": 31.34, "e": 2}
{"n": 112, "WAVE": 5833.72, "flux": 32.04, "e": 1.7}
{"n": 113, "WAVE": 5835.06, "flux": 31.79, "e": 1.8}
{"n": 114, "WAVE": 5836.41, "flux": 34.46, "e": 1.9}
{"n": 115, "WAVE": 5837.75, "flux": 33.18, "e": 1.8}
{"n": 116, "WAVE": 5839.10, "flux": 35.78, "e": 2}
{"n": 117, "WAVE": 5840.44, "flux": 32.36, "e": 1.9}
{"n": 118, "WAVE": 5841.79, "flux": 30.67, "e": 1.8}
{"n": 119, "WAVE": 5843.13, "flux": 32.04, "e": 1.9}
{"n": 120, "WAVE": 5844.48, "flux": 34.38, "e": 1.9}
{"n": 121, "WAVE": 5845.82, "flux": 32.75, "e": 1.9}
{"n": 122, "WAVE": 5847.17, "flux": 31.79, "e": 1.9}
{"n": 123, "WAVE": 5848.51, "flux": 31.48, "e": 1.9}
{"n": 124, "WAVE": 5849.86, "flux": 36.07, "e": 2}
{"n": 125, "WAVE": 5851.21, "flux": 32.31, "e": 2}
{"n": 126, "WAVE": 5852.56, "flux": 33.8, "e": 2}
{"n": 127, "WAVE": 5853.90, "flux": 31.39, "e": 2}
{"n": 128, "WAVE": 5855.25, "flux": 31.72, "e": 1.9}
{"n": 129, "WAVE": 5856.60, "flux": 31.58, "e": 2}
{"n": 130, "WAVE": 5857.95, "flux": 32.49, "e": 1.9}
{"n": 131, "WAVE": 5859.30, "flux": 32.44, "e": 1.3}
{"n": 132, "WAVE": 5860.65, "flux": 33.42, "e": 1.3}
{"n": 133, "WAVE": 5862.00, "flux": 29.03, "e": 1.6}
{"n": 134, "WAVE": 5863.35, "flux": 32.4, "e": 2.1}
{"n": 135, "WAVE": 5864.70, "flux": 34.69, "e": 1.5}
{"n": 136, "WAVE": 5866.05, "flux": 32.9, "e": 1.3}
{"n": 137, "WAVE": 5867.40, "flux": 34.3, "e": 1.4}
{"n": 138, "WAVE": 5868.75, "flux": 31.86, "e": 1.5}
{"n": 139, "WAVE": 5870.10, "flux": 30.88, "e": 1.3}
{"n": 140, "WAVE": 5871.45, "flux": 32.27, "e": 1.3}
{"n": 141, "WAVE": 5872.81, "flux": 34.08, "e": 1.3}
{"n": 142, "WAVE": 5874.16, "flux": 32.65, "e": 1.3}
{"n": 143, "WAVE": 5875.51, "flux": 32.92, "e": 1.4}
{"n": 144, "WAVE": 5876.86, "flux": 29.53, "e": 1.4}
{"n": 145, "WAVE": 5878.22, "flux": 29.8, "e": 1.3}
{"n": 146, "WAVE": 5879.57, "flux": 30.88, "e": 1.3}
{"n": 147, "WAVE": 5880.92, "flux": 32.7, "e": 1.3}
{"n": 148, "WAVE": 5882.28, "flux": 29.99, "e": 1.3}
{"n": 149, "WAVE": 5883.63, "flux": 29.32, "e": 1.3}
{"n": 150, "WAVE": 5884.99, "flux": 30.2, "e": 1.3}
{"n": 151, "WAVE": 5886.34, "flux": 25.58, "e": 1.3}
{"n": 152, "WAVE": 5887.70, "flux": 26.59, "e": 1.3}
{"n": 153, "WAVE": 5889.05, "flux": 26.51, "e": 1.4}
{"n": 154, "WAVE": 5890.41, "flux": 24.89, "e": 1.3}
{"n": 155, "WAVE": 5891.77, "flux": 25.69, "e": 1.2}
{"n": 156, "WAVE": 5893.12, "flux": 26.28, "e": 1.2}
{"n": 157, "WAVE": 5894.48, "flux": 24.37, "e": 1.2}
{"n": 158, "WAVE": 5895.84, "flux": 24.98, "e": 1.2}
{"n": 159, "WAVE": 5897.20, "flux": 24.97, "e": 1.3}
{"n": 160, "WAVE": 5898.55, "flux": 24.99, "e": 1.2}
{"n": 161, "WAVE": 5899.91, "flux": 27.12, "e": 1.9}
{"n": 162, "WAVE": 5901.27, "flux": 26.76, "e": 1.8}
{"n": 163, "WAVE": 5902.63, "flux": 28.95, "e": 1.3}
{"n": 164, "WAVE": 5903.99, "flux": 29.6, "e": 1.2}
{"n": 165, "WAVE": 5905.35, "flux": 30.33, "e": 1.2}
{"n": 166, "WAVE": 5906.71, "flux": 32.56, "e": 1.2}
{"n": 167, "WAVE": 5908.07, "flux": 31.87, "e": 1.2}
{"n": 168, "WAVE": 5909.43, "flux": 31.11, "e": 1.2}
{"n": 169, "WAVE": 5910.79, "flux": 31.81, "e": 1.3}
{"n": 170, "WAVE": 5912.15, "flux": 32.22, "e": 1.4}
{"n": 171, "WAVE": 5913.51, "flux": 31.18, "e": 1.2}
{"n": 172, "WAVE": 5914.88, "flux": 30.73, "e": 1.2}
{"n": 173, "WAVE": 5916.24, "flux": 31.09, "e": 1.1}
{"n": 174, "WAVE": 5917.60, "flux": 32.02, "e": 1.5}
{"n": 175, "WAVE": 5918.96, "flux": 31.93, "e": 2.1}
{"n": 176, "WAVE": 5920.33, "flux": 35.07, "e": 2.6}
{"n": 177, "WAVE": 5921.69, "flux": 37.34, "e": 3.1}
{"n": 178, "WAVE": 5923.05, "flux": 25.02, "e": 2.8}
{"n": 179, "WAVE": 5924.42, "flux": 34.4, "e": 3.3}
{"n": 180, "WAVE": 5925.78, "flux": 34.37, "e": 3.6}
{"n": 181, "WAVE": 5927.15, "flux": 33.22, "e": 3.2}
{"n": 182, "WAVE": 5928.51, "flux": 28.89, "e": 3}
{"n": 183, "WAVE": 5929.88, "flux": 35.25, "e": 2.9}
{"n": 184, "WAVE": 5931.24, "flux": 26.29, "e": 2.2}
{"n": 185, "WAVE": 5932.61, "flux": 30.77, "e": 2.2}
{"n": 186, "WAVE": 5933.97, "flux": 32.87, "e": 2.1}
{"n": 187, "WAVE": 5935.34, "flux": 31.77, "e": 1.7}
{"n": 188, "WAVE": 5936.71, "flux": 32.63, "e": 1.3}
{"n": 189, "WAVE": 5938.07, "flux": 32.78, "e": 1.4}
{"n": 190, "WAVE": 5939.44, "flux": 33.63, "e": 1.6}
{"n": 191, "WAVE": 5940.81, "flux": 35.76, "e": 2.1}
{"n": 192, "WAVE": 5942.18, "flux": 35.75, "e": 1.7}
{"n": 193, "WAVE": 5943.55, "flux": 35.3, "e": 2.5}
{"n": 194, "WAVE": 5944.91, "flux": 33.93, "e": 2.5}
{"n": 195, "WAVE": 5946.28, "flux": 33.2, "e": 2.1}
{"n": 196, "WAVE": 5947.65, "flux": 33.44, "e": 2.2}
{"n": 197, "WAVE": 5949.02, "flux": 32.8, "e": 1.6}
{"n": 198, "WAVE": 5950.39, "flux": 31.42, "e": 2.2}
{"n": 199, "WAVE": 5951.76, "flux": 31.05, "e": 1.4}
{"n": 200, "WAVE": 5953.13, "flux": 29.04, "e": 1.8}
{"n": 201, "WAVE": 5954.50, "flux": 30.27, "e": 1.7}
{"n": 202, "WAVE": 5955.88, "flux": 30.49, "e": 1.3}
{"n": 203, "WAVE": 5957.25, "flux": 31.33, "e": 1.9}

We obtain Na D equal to 4.5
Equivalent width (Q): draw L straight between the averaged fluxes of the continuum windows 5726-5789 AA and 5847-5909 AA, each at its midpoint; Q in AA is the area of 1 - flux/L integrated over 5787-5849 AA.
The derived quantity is -2.52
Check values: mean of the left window 32.4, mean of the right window 30.2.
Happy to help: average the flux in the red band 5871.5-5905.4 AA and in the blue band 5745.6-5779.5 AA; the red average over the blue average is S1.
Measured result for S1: 0.88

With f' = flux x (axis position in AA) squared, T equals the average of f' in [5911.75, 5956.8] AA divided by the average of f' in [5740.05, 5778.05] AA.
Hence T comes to 1.1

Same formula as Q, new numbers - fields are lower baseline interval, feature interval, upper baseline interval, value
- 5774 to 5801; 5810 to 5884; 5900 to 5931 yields -2.1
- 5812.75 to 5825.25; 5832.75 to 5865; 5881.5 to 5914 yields -1.1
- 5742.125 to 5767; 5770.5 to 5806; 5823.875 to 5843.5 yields 0.9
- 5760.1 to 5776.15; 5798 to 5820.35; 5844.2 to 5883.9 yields -0.5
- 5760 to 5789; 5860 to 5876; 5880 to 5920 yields -1.7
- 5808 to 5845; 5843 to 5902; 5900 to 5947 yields 3.8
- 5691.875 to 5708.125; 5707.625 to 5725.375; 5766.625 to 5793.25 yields -0.4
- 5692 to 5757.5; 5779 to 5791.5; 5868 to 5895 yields 0.2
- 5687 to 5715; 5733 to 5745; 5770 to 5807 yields -1.0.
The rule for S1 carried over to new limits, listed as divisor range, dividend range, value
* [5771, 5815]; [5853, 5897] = 0.94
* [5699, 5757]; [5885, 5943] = 0.93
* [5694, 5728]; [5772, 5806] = 1.00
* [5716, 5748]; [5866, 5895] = 0.89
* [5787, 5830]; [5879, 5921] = 0.89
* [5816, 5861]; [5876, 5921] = 0.89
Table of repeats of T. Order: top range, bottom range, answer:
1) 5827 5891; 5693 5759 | 1.02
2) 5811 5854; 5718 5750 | 1.02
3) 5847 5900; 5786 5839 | 0.95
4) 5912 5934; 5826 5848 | 1.02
